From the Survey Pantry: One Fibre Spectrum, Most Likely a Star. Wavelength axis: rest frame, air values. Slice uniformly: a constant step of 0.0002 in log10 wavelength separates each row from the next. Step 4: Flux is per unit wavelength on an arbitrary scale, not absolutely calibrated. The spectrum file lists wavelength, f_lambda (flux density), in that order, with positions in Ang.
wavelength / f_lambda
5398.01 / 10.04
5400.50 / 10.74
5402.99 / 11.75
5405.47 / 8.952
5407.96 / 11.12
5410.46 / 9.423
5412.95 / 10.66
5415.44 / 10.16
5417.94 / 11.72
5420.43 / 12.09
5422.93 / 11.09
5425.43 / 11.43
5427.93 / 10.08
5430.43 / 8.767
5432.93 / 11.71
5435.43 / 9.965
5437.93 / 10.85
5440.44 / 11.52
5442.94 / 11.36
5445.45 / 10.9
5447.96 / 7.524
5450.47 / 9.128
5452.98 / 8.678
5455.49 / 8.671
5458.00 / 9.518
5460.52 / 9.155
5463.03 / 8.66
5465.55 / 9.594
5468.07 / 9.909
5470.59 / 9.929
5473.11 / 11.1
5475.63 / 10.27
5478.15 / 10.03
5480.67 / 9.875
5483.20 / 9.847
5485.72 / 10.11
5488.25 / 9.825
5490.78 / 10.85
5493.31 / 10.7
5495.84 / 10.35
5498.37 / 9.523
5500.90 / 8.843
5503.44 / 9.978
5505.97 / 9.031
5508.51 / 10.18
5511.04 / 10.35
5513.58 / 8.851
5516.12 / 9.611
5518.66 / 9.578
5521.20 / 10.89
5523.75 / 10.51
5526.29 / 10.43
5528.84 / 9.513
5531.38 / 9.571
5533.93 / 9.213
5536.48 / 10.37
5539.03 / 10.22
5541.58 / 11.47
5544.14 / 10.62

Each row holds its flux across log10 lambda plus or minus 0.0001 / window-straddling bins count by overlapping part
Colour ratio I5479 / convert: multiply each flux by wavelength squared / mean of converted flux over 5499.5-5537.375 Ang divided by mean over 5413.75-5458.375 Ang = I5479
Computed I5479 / 1.0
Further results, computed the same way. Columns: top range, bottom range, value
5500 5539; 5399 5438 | 0.96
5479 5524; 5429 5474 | 1.03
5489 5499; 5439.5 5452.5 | 1.06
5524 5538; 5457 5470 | 1.08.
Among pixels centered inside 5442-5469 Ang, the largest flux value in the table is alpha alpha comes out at 11.36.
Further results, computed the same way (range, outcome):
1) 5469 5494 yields 11.1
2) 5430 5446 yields 11.71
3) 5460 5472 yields 9.929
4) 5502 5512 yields 10.35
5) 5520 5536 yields 10.89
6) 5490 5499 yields 10.85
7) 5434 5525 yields 11.52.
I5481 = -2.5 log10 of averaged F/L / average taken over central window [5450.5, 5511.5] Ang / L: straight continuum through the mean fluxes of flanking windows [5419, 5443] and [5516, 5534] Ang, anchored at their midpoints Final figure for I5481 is 0.07 mag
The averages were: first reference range 10.9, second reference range 9.98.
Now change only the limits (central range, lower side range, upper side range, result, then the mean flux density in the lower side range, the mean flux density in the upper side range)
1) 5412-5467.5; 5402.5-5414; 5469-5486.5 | 0.010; 10.3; 10.2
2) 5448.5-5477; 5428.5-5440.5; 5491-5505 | 0.083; 10.4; 9.93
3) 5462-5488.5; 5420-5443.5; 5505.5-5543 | 0.054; 10.8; 10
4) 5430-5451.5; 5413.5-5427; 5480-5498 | 0.069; 11.2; 10.2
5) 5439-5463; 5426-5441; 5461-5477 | 0.068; 10.5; 9.88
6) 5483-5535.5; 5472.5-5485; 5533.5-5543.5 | 0.044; 10.2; 10.4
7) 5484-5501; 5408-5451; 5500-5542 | -0.001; 10.5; 9.9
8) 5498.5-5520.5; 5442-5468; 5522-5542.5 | 0.036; 9.32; 10.2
